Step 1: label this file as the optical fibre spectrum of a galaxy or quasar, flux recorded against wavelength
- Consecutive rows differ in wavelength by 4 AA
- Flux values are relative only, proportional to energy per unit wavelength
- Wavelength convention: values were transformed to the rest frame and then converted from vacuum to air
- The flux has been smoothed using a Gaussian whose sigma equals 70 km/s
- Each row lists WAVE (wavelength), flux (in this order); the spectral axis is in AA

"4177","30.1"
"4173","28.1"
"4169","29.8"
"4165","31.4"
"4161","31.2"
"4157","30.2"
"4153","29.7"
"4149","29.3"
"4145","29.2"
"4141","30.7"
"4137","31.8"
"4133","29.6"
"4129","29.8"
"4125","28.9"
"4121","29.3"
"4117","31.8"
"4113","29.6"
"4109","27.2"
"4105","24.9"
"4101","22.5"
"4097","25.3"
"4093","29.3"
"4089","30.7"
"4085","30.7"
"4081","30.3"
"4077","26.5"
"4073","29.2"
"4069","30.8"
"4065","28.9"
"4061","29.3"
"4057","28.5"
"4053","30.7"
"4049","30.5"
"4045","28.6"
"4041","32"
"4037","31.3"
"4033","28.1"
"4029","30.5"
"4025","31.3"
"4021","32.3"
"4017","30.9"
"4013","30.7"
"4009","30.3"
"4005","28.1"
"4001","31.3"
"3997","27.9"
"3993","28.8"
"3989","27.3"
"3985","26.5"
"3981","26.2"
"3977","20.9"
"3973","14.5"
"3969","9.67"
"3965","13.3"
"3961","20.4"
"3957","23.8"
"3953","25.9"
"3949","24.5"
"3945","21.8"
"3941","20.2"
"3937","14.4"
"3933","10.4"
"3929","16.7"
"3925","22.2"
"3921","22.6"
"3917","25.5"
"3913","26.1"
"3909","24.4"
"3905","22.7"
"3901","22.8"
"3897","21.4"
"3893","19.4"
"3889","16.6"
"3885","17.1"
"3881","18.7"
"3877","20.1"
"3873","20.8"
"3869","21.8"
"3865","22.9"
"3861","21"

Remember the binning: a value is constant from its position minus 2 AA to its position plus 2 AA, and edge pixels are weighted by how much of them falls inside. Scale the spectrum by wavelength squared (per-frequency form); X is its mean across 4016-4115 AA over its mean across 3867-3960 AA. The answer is 1.51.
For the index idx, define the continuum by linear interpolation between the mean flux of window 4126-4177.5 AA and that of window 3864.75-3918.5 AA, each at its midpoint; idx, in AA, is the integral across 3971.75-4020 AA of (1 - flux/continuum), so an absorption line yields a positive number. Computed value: -4.6 AA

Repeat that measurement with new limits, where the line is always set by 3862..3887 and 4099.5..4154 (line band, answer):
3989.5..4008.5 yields -3.4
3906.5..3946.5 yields 2.8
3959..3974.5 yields 5.9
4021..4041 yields -3.9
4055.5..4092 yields -3.1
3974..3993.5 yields -0.9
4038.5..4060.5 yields -3.2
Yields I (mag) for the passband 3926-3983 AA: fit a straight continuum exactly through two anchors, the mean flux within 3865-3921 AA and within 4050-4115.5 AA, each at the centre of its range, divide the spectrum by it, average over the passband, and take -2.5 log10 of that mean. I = 0.25 mag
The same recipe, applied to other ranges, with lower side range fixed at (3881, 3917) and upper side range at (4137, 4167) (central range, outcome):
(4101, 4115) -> 0.09 mag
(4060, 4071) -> -0.09 mag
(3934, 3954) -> 0.12 mag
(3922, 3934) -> 0.27 mag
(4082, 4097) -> -0.05 mag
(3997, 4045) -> -0.18 mag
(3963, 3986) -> 0.31 mag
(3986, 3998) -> -0.13 mag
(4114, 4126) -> -0.03 mag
